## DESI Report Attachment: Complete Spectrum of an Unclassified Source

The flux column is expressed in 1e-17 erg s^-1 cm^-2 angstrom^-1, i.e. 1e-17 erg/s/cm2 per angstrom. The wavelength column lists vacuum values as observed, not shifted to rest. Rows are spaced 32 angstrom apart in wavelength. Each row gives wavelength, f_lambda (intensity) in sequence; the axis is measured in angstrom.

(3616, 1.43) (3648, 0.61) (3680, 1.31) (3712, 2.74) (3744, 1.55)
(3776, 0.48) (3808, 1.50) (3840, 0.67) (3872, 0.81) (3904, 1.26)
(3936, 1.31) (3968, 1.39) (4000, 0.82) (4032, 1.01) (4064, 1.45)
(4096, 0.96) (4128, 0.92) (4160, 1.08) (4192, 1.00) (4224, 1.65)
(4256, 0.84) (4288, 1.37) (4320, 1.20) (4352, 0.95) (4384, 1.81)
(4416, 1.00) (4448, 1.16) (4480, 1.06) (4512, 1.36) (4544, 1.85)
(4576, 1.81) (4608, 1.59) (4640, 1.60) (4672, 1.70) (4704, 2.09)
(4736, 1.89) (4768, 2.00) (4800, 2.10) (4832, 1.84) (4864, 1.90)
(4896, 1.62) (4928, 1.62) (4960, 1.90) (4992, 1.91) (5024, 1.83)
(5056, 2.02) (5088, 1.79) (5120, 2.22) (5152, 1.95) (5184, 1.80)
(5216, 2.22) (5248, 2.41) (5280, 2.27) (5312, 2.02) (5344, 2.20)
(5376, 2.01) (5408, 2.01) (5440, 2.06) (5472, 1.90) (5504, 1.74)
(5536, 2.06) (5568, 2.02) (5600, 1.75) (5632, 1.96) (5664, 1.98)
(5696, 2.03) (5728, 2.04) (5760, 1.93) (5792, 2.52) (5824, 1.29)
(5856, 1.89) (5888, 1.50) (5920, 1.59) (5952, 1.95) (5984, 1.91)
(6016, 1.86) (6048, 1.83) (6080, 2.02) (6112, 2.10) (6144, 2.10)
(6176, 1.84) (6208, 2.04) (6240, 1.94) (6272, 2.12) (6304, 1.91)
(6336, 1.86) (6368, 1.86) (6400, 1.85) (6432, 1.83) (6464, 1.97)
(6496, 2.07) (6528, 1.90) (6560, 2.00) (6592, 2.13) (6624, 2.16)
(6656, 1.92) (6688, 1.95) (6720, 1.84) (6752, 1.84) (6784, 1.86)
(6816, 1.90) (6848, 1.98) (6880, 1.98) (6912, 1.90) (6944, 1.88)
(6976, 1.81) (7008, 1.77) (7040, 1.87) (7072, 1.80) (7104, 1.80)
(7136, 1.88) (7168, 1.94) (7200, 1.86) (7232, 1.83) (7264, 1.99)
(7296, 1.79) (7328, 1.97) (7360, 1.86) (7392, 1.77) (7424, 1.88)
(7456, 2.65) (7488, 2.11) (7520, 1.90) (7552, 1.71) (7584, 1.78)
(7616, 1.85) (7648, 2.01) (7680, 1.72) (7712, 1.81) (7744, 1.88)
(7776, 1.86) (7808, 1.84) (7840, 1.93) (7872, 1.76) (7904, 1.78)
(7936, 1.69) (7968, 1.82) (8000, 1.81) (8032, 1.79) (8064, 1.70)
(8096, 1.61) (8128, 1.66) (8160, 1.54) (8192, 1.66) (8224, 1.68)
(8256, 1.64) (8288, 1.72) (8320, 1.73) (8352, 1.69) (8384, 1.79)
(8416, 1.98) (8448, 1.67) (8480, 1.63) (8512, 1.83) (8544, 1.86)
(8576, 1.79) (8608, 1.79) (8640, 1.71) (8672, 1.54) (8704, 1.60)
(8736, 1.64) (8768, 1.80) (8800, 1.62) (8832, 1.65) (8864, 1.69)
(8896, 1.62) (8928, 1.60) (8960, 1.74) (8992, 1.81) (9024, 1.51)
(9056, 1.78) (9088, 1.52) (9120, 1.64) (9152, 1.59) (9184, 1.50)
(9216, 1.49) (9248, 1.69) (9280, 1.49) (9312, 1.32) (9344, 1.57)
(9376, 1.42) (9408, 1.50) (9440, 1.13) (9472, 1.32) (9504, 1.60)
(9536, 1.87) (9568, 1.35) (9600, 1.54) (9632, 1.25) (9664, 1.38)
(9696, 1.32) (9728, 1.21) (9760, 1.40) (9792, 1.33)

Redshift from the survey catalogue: 0.14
